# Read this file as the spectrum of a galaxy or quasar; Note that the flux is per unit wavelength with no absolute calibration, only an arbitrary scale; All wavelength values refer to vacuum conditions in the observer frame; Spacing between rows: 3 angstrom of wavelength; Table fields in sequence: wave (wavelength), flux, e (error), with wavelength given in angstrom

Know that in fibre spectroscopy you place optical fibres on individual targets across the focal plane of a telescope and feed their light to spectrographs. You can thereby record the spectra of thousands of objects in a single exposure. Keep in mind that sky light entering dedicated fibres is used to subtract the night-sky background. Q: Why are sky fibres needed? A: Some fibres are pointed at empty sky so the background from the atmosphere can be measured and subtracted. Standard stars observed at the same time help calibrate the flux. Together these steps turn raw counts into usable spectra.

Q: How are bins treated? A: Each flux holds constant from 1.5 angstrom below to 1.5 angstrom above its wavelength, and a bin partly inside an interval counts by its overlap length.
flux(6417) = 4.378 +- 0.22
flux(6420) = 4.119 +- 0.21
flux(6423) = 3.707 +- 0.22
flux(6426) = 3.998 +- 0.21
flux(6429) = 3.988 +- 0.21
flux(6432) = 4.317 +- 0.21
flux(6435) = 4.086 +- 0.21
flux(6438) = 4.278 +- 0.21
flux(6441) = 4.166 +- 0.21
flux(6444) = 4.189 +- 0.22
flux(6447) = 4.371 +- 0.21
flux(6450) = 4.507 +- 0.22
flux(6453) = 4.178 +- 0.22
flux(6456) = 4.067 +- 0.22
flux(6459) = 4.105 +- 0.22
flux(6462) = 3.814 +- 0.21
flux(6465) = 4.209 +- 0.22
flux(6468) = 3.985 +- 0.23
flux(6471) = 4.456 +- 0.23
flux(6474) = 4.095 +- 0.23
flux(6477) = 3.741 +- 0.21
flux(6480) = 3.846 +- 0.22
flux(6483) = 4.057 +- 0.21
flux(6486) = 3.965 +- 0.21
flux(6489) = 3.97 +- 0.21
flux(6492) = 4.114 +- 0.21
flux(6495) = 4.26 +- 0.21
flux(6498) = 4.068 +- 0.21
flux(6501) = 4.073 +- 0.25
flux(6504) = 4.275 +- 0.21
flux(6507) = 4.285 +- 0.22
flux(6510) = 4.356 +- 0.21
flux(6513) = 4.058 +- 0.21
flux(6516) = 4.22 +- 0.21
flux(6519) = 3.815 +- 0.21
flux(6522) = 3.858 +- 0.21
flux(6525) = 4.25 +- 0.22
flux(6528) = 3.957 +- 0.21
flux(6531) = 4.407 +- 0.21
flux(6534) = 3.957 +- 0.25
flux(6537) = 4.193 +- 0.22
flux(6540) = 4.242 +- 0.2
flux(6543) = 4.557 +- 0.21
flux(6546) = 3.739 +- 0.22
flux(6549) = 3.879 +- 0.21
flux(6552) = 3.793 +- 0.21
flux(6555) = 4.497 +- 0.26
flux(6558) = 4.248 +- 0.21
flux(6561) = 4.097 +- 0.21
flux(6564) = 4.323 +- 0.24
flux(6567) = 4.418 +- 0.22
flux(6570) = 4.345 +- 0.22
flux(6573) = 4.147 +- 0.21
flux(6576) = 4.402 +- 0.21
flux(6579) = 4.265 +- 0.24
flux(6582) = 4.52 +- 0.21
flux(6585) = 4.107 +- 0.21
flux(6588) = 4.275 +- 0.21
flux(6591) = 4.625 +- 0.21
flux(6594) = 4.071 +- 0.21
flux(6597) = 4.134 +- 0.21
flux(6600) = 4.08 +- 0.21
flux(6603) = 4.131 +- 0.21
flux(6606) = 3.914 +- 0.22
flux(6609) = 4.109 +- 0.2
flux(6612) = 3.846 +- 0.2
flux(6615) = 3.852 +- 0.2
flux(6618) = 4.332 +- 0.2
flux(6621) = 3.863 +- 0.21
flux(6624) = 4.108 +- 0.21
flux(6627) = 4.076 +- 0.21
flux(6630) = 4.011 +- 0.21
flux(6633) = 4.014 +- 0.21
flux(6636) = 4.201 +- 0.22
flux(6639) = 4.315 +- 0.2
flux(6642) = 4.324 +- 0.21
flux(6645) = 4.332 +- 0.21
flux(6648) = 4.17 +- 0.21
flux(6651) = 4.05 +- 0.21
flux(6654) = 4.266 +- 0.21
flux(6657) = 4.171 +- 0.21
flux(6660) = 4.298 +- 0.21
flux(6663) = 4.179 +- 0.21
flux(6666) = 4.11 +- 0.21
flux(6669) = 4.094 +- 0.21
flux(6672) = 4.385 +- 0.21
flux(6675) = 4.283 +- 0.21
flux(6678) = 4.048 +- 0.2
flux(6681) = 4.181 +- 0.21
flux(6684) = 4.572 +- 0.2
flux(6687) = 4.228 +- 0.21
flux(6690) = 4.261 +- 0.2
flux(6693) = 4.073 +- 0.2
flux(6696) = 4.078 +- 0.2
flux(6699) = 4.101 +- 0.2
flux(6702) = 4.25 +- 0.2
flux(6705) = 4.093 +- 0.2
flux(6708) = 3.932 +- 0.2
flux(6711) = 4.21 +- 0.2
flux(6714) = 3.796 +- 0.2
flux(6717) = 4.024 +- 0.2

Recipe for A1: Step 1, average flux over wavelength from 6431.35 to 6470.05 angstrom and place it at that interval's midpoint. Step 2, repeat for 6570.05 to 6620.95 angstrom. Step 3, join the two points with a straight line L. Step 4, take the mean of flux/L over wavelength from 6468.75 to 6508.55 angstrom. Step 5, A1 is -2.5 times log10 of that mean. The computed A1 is 0.02 mag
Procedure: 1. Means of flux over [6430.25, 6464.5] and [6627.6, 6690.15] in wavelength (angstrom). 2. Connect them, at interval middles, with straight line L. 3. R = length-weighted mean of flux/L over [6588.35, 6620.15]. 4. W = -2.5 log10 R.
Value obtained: 0.02 mag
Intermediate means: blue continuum 4.19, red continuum 4.21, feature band 4.11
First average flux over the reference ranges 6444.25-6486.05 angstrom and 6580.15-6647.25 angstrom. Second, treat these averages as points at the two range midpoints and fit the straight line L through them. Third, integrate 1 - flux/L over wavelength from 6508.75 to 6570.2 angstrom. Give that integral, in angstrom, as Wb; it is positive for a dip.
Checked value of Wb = -0.30 angstrom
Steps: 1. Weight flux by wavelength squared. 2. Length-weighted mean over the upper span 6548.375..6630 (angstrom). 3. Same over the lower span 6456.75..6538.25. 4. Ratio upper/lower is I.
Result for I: 1.0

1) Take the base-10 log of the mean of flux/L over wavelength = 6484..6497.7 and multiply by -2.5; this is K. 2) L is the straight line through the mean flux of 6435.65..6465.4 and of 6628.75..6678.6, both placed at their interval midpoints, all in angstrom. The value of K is 0.03 mag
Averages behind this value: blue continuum 4.18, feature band 4.08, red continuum 4.19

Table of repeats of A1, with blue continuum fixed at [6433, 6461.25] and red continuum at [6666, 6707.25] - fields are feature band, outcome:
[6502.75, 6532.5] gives 0.01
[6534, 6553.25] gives 0.04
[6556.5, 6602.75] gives -0.02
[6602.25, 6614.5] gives 0.06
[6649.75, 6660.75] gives 0.00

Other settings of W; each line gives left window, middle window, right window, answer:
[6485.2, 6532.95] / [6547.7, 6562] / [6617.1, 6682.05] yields 0.01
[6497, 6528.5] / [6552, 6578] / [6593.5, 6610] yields -0.05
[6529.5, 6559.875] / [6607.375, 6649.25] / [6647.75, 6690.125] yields 0.02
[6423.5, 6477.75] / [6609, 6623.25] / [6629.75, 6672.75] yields 0.05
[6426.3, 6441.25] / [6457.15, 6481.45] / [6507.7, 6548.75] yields 0.03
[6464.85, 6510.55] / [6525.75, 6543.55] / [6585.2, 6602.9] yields -0.01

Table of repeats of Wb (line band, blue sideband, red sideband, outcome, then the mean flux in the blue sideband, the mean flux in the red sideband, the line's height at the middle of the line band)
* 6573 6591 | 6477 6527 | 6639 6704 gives -0.8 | 4.08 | 4.21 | 4.14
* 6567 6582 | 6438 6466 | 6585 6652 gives -0.7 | 4.18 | 4.13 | 4.14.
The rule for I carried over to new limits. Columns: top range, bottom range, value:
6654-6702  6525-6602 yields 1.03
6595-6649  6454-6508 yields 1.05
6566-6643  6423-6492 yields 1.06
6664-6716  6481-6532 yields 1.07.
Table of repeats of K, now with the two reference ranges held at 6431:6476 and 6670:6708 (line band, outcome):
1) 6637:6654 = -0.01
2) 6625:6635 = 0.04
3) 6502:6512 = -0.02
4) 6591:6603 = 0.01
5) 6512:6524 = 0.05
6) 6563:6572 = -0.04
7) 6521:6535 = 0.02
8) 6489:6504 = 0.02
